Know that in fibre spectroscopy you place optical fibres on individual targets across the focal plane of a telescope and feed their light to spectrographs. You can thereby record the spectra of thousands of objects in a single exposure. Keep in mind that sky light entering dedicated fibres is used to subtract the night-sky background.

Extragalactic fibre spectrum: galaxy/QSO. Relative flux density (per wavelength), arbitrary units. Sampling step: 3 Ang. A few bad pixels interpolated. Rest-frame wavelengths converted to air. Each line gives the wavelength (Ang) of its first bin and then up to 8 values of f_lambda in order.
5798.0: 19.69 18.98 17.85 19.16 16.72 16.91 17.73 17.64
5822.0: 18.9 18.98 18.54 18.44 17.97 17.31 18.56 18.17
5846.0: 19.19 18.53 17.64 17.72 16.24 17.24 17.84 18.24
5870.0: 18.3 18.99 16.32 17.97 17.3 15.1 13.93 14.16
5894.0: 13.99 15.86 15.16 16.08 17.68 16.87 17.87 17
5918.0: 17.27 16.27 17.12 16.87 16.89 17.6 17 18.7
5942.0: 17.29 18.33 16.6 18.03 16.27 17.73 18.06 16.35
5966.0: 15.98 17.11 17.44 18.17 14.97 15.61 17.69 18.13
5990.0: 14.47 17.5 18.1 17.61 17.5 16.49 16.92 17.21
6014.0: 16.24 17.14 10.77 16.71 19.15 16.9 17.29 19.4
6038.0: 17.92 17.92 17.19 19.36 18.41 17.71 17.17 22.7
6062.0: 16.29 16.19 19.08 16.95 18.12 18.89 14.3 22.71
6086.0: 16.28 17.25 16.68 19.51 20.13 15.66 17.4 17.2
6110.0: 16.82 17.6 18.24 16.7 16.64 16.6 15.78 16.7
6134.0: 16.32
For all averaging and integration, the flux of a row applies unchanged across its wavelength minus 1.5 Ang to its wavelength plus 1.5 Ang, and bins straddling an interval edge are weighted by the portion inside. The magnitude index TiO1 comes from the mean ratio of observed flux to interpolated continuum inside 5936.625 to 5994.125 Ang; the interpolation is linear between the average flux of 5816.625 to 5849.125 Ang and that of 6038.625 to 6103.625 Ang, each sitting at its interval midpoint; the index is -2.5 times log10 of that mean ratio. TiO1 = 0.068 mag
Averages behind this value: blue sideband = 18.4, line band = 17.1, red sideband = 18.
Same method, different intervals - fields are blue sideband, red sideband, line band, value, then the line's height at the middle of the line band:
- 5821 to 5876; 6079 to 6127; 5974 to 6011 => 0.05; 17.8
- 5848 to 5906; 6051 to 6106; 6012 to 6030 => 0.09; 17.6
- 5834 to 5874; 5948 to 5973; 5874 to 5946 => 0.06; 17.5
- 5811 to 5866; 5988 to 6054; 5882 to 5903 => 0.18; 17.7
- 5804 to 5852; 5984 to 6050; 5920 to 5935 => 0.04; 17.6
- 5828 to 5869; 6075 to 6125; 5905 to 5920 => 0.04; 17.9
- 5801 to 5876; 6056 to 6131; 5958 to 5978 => 0.05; 17.8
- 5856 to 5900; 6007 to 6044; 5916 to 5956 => -0.04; 16.7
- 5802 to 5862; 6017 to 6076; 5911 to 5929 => 0.05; 17.8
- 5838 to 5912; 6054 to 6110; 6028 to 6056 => -0.02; 17.7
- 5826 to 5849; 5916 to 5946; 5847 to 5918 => 0.07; 17.8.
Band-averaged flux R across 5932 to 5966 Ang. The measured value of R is 17.4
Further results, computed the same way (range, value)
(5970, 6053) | 17.1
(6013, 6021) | 14.9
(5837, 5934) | 17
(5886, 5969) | 16.7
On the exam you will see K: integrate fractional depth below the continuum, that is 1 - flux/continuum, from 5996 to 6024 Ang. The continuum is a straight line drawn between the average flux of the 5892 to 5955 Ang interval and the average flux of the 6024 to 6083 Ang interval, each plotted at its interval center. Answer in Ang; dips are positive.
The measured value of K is 2.0 Ang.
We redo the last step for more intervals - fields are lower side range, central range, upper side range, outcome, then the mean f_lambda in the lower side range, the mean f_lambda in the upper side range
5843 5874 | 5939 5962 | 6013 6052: 0.1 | 18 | 17.3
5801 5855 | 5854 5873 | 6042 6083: 0.4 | 18.1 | 18.1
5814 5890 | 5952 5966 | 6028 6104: 0.6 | 17.7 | 18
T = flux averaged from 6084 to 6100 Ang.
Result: 18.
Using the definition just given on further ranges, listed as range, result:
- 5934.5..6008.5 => 17.1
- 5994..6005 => 17.6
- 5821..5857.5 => 18.3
